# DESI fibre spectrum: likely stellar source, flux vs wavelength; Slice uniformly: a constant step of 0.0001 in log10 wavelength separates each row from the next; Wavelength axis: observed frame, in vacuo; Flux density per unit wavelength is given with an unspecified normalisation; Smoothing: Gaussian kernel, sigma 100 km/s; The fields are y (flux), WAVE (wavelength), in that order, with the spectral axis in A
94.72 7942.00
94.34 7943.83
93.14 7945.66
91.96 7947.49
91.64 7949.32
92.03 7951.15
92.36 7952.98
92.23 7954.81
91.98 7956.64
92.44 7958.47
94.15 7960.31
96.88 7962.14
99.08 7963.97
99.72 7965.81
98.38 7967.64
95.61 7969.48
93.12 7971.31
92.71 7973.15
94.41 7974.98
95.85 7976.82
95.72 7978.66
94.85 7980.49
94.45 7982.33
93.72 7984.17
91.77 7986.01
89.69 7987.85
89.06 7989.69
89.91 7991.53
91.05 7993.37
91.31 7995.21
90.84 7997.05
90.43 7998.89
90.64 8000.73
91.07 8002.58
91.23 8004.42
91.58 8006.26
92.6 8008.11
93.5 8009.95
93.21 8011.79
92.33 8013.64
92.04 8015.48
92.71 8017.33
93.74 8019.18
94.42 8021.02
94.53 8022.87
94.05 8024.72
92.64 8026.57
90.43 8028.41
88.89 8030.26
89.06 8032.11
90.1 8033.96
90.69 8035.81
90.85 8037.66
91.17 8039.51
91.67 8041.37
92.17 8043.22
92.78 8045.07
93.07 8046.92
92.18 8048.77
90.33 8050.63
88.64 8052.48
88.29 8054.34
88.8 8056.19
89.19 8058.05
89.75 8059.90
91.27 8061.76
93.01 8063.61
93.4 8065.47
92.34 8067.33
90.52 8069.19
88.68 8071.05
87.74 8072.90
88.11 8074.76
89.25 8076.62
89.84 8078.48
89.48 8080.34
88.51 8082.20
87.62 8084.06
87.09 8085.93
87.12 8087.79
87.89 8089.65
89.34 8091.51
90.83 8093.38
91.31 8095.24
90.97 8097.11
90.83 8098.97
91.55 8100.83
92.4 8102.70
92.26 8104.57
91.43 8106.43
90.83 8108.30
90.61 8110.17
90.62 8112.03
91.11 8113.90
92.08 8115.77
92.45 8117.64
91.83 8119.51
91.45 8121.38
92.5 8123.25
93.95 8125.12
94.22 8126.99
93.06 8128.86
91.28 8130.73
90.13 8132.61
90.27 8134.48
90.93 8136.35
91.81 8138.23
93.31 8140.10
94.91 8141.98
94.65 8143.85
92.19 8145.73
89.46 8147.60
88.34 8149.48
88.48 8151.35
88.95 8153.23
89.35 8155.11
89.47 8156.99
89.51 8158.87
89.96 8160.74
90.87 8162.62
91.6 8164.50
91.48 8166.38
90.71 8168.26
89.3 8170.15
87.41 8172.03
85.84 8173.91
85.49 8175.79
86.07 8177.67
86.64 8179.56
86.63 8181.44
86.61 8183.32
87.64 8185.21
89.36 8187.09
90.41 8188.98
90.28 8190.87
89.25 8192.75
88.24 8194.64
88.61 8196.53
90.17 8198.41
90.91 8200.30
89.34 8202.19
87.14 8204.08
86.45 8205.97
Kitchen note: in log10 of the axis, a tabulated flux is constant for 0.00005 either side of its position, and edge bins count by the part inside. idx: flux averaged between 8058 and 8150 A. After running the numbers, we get 90.9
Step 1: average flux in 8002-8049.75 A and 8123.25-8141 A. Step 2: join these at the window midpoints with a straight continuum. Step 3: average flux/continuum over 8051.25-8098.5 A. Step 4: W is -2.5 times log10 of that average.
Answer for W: 0.03 mag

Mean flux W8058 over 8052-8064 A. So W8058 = 89.8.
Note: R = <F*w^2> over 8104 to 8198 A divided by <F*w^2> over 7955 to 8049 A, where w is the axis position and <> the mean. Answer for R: 1.01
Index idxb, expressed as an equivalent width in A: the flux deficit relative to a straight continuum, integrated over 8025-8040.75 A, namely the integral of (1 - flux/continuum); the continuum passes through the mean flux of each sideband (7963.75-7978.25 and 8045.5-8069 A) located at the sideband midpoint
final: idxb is 0.3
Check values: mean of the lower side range 95.9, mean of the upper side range 90.9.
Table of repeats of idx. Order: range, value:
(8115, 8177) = 90.8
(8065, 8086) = 89.4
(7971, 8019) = 92.3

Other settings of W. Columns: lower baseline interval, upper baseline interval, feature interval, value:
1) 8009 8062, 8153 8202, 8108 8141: -0.024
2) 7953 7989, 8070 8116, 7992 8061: 0.012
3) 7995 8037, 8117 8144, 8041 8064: 0.014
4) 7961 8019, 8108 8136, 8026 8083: 0.025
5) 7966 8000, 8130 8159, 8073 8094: 0.038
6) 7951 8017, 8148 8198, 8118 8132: -0.032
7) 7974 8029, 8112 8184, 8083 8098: 0.027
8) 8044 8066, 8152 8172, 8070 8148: -0.006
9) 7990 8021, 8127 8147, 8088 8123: 0.013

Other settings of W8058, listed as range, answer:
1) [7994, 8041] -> 91.8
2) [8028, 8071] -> 90.8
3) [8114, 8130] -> 92.6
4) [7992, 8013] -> 91.6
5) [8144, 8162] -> 89.8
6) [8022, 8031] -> 92.2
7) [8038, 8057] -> 90.9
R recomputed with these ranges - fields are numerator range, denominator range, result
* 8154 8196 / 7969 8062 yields 1.00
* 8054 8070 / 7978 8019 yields 1.00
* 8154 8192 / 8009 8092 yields 1.01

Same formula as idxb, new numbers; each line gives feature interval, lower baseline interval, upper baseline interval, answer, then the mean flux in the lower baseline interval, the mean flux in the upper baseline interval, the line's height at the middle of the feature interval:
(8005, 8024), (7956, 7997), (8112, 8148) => 0.1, 93.8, 92.2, 93.4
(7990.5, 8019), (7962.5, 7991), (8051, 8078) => 0.4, 94.5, 89.9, 93.1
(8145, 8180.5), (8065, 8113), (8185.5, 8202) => 0.3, 90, 89.6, 89.7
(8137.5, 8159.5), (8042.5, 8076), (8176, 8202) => -0.4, 90.6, 88.5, 89.1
